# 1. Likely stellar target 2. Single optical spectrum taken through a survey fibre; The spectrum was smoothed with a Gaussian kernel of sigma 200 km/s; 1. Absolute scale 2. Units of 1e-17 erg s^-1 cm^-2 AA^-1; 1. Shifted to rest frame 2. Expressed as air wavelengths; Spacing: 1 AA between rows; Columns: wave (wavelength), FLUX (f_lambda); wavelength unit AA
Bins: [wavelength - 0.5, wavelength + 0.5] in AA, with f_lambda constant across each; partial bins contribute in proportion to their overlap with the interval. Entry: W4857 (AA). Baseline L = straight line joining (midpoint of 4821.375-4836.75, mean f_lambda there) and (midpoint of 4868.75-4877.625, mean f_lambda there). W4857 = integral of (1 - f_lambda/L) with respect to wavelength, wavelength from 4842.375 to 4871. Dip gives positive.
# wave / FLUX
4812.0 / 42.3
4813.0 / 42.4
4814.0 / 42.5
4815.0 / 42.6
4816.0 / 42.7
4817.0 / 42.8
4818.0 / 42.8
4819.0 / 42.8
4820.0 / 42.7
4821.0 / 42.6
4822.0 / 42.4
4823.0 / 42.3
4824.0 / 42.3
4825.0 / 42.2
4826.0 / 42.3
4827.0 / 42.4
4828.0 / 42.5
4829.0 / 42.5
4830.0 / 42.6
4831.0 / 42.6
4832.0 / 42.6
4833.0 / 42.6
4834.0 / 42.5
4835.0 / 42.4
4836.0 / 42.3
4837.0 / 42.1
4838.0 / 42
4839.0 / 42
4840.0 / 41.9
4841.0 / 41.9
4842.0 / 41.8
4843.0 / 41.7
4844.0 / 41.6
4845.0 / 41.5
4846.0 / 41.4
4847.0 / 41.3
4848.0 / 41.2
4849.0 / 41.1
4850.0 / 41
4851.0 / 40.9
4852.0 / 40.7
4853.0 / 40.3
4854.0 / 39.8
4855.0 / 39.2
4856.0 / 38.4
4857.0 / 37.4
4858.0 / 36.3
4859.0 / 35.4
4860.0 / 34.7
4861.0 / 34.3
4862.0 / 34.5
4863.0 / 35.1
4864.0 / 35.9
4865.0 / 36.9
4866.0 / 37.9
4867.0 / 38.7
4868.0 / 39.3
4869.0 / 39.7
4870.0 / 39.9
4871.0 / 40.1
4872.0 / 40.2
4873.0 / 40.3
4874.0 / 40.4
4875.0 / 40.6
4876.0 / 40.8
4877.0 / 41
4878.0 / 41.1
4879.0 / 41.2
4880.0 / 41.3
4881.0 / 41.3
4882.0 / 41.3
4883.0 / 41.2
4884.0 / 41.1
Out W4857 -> 1.6 AA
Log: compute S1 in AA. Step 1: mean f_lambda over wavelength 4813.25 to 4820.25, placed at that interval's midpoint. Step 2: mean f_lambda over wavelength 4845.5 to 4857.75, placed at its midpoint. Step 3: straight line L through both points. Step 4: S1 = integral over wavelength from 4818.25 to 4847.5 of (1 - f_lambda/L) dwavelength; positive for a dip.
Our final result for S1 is -0.5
